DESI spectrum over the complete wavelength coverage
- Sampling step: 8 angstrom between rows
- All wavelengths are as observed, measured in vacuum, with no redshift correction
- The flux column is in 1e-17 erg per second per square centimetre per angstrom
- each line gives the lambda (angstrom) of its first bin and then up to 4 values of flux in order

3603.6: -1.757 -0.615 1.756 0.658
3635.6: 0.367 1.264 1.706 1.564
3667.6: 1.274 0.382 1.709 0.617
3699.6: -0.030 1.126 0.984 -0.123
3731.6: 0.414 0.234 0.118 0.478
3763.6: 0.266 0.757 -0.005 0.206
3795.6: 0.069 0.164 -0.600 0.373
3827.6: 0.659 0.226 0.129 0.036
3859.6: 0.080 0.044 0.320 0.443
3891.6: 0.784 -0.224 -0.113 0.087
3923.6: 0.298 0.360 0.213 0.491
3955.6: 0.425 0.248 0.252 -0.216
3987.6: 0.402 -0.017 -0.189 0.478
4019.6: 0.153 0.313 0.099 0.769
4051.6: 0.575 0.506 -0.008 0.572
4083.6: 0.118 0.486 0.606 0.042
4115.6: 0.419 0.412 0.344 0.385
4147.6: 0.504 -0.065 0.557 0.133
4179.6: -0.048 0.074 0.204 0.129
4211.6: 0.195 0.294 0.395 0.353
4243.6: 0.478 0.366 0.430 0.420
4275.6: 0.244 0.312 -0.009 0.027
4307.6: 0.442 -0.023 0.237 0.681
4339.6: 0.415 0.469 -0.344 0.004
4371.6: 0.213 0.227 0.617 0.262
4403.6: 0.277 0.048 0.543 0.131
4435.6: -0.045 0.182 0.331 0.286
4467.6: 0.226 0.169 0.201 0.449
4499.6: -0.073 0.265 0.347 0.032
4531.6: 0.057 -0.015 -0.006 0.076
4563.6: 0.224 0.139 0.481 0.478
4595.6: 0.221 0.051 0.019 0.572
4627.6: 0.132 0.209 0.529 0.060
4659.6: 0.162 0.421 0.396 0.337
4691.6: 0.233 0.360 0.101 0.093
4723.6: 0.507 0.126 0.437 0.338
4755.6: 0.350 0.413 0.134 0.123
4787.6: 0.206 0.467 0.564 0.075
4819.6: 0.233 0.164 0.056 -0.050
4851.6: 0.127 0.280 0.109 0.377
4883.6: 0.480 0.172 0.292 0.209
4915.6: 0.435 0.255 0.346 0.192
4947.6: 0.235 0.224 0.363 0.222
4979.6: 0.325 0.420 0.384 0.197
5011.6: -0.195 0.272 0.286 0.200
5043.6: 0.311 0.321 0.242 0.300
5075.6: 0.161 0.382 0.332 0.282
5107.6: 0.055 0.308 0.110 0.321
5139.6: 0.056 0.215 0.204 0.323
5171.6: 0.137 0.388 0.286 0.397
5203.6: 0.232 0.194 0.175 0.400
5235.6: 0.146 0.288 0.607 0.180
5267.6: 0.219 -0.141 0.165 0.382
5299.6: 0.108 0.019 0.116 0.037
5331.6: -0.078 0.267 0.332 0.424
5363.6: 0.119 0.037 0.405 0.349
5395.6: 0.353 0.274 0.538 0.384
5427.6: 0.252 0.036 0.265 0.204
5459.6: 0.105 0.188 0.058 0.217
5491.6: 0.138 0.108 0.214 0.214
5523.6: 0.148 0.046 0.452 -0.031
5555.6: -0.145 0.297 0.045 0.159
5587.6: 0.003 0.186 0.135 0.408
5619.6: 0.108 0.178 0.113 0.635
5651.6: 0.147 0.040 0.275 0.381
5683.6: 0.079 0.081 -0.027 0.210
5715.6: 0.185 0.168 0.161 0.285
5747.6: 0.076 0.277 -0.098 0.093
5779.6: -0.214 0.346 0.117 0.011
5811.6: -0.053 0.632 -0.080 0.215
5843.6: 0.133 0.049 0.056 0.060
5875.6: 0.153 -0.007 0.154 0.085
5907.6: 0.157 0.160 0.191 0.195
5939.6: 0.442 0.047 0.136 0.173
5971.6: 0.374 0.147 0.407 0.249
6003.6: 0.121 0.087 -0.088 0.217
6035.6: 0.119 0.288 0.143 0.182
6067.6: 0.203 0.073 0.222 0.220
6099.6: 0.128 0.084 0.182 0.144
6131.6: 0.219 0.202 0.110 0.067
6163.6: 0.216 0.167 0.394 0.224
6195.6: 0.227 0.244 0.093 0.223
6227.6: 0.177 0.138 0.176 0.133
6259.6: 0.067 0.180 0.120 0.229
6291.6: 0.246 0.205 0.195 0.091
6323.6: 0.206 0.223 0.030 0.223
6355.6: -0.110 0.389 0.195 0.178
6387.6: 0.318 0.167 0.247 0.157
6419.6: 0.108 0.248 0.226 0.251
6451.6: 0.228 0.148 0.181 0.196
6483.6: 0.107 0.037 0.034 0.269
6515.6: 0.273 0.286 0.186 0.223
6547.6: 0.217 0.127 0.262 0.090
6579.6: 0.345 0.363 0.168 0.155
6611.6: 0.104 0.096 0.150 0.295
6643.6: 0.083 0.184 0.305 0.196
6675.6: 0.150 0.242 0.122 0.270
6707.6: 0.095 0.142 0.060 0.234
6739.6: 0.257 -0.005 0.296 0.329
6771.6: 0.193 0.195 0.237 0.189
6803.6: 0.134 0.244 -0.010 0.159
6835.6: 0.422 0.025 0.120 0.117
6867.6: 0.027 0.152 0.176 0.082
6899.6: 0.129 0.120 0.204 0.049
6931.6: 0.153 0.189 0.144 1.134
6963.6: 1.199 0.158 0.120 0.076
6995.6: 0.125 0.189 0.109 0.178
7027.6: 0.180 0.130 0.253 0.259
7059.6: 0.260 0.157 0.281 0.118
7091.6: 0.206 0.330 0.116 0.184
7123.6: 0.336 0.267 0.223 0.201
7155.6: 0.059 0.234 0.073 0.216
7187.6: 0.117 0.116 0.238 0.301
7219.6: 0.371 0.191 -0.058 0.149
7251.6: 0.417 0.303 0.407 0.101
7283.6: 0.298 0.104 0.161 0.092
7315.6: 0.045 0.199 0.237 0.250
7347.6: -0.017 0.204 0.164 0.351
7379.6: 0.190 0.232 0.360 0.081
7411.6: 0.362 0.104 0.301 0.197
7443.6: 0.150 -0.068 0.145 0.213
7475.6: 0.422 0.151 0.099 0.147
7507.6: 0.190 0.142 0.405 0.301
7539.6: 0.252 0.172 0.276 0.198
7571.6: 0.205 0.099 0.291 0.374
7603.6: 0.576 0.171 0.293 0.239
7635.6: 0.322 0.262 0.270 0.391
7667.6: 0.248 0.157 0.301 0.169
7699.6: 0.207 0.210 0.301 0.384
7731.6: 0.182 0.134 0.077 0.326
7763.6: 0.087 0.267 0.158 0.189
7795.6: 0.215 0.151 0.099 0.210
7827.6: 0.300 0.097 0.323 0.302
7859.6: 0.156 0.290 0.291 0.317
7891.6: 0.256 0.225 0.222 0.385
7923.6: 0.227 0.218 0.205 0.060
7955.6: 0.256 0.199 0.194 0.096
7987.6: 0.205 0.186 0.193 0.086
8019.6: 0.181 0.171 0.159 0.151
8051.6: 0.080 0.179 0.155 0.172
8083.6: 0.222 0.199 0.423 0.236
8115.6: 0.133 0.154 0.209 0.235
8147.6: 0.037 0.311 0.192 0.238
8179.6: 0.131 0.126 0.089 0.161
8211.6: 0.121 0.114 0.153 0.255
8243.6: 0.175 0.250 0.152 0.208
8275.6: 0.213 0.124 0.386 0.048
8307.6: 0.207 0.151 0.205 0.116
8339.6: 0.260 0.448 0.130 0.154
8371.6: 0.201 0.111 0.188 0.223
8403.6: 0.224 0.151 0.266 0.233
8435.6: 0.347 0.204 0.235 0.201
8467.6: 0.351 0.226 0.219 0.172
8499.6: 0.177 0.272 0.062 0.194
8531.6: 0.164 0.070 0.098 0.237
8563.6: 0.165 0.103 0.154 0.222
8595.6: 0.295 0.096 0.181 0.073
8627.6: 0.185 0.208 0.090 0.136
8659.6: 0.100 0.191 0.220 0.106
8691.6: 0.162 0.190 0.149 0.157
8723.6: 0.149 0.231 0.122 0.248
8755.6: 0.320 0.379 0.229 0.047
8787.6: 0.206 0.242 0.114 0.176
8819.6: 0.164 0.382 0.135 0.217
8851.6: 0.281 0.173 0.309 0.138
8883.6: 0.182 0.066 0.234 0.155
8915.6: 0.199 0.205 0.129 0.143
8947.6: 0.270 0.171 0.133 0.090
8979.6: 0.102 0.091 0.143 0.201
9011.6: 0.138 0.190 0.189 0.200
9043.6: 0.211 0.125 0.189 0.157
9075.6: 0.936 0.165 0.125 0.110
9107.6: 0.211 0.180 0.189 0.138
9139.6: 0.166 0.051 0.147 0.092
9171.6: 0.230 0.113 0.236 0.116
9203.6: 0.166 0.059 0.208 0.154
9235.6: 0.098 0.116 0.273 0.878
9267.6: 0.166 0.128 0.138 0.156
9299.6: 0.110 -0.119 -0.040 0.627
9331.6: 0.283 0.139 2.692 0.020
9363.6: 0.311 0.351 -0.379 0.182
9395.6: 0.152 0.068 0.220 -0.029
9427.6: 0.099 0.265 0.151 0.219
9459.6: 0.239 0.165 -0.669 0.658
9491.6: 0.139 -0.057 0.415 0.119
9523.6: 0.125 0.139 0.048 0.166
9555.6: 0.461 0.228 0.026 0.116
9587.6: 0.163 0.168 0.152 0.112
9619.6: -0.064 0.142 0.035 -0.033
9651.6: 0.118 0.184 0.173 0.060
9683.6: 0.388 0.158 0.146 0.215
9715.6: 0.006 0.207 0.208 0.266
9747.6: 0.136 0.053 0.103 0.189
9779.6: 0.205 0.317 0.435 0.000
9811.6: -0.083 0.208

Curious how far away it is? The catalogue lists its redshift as 0.866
